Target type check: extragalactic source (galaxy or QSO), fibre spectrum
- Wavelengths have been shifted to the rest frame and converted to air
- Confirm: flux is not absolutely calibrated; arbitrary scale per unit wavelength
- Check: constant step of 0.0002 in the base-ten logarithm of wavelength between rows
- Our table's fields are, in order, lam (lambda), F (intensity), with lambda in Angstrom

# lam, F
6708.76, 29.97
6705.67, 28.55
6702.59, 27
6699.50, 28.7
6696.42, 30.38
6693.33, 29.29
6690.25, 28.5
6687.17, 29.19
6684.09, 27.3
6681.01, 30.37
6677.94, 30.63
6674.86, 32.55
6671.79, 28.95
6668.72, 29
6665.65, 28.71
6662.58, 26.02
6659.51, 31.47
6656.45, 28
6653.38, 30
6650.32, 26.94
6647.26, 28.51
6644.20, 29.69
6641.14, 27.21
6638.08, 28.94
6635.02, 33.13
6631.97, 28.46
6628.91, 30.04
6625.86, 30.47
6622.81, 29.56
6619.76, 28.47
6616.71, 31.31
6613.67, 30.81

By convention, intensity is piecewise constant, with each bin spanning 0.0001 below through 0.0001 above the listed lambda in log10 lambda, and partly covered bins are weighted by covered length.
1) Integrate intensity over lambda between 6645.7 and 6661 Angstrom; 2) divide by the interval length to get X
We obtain 29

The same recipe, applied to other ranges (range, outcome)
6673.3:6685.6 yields 30.2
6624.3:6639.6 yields 30.2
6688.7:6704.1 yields 28.8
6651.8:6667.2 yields 28.8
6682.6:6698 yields 28.9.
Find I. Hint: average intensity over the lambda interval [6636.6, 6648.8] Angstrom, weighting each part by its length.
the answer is 28.6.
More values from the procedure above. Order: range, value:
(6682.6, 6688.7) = 28.2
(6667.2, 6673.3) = 29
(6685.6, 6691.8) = 28.8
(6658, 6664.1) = 28.7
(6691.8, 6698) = 29.8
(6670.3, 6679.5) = 30.7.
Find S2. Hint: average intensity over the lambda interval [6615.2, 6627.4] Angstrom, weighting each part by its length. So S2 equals 30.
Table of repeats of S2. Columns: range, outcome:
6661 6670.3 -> 27.9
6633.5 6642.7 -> 29.7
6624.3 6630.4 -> 30.3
